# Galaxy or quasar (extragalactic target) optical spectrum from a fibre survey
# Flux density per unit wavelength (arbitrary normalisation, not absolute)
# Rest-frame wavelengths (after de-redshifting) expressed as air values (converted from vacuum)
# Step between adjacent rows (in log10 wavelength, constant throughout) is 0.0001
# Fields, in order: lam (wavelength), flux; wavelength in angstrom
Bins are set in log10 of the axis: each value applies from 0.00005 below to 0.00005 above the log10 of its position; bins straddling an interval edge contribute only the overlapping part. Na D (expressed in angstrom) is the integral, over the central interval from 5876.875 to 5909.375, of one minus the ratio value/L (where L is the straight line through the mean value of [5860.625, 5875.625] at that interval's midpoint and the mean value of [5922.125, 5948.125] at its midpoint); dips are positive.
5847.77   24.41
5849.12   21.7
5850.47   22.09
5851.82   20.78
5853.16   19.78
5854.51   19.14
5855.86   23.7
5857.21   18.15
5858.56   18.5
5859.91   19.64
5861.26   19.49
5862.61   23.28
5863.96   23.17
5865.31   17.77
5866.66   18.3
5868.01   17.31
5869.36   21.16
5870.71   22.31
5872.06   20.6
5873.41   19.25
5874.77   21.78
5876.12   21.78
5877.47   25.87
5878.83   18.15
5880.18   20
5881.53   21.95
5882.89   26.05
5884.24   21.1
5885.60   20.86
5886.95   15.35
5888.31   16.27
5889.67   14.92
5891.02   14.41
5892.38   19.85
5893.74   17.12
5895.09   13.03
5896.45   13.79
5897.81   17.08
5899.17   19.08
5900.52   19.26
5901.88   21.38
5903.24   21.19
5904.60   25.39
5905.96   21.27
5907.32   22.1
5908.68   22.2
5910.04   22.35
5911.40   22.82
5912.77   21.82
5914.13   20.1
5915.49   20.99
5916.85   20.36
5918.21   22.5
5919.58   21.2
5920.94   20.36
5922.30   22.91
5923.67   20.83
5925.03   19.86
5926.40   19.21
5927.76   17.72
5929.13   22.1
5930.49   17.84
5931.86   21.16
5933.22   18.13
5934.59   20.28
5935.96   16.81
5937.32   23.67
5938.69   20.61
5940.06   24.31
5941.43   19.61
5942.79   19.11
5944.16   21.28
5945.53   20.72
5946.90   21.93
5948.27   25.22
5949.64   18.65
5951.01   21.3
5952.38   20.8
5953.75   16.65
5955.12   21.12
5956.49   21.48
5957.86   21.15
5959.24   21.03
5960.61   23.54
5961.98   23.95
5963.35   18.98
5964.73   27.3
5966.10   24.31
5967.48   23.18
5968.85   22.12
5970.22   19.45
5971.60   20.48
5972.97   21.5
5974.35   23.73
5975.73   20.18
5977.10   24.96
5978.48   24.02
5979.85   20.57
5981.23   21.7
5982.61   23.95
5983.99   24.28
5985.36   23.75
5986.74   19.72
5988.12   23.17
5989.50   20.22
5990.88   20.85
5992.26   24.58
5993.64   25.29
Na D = 1.5 angstrom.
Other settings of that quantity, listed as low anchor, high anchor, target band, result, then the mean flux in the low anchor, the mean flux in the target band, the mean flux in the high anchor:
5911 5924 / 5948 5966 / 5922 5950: 1.21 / 21.4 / 20.6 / 21.6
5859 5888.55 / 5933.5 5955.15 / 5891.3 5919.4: 0.69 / 20.6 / 20.1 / 20.7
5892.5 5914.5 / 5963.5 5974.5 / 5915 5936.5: 0.70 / 20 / 20.2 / 22.5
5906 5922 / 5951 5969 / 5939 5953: 0.35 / 21.6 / 21.3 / 21.9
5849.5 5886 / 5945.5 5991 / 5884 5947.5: 4.36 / 20.8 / 19.9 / 22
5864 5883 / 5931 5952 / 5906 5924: -0.66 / 20.8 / 21.6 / 20.8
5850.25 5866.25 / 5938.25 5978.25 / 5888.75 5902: 2.59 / 20.4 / 16.8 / 21.7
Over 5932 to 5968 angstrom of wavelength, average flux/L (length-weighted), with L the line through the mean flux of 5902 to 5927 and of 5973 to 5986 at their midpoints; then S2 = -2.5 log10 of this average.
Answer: 0.05 mag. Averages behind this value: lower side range 21.5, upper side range 22.9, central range 21.3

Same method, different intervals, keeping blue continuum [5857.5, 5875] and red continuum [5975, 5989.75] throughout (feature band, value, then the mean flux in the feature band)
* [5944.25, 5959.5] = 0.05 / 20.9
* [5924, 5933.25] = 0.10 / 19.6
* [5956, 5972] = -0.01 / 22.3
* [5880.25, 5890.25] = 0.05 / 19.6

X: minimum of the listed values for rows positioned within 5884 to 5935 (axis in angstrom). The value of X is 13.03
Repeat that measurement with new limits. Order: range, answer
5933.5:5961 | 16.65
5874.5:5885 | 18.15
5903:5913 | 21.19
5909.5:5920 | 20.1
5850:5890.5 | 14.92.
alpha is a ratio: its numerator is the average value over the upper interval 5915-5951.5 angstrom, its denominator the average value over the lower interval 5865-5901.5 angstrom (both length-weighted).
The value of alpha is 1.08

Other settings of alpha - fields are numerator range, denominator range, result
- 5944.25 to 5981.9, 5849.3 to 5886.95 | 1.05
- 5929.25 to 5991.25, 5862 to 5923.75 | 1.07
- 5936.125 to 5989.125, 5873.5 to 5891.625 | 1.10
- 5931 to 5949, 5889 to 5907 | 1.14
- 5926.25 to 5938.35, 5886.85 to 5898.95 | 1.24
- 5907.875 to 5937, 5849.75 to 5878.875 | 1.00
